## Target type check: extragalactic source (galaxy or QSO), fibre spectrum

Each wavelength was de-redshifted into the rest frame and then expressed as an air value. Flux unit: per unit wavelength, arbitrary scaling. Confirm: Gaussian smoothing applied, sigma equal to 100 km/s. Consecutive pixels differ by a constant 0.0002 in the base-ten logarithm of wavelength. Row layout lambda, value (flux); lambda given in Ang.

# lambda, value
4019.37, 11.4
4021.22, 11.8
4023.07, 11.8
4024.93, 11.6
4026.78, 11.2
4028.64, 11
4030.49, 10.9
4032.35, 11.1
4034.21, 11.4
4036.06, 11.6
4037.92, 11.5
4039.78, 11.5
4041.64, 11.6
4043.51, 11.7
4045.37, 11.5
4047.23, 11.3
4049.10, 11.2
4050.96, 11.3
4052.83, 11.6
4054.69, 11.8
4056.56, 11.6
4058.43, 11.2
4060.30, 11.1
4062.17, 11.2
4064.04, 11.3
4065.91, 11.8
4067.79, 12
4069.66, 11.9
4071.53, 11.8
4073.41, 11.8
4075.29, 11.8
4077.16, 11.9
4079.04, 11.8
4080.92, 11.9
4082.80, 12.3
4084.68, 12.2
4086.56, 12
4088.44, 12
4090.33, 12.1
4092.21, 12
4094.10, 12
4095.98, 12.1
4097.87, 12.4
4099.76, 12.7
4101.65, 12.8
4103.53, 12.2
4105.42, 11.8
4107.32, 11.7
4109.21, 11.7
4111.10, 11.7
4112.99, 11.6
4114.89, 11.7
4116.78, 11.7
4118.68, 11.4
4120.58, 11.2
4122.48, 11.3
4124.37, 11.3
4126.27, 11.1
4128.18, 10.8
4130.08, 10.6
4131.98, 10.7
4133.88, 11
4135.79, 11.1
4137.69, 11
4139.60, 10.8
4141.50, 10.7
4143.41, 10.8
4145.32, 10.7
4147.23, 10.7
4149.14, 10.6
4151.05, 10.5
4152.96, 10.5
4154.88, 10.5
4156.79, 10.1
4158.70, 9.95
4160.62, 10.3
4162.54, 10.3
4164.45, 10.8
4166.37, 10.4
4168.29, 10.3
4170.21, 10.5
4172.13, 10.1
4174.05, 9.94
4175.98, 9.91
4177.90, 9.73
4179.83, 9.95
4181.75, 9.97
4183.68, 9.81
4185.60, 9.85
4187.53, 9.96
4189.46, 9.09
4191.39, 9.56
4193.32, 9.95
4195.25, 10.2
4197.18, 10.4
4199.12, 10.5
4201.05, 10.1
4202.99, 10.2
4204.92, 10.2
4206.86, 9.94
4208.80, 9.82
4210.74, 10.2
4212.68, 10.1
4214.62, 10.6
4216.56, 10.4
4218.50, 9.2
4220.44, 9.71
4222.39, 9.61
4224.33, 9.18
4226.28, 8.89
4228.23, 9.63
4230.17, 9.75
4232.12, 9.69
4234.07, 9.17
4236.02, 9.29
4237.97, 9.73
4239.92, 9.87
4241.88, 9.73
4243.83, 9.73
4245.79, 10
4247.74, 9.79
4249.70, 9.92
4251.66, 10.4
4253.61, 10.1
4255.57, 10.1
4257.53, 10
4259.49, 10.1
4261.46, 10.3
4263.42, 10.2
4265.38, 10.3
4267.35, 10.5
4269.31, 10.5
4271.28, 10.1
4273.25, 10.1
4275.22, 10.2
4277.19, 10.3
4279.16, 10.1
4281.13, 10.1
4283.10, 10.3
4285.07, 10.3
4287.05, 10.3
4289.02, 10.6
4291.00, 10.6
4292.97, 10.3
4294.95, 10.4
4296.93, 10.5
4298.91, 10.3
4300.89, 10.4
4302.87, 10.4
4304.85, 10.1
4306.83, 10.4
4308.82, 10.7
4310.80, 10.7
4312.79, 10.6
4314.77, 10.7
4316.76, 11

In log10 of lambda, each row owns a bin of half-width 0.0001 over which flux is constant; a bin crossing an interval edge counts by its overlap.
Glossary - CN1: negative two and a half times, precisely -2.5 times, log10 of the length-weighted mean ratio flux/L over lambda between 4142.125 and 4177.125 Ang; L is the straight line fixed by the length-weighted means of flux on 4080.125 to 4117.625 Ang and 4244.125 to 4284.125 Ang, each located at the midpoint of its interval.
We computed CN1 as 0.097 mag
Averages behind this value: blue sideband 12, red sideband 10.2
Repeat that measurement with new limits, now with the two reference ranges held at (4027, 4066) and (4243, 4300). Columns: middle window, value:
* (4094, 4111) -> -0.10 mag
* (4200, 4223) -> 0.05 mag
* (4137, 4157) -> 0.02 mag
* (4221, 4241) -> 0.10 mag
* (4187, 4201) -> 0.07 mag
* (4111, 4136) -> -0.02 mag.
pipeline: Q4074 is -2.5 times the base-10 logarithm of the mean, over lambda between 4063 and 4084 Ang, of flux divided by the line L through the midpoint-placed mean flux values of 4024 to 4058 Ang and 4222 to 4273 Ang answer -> -0.06 mag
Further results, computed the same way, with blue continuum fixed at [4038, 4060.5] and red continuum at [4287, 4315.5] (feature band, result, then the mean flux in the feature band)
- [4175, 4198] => 0.11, 9.86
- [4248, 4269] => 0.05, 10.2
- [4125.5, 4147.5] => 0.03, 10.8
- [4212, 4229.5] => 0.12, 9.7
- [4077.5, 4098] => -0.07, 12.1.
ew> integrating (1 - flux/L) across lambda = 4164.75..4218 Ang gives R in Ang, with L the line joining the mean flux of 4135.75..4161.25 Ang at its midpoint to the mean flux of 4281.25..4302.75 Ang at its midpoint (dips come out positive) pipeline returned 2.3 Ang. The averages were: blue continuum 10.6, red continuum 10.4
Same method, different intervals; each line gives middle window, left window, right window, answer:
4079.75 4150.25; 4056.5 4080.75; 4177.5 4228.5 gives -3.1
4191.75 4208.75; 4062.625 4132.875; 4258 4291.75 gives 1.2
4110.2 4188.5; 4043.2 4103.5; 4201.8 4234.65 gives 1.0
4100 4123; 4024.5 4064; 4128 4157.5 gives -1.8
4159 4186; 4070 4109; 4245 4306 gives 2.7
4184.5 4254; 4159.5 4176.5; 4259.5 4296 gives 3.0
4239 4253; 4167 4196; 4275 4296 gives 0.3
